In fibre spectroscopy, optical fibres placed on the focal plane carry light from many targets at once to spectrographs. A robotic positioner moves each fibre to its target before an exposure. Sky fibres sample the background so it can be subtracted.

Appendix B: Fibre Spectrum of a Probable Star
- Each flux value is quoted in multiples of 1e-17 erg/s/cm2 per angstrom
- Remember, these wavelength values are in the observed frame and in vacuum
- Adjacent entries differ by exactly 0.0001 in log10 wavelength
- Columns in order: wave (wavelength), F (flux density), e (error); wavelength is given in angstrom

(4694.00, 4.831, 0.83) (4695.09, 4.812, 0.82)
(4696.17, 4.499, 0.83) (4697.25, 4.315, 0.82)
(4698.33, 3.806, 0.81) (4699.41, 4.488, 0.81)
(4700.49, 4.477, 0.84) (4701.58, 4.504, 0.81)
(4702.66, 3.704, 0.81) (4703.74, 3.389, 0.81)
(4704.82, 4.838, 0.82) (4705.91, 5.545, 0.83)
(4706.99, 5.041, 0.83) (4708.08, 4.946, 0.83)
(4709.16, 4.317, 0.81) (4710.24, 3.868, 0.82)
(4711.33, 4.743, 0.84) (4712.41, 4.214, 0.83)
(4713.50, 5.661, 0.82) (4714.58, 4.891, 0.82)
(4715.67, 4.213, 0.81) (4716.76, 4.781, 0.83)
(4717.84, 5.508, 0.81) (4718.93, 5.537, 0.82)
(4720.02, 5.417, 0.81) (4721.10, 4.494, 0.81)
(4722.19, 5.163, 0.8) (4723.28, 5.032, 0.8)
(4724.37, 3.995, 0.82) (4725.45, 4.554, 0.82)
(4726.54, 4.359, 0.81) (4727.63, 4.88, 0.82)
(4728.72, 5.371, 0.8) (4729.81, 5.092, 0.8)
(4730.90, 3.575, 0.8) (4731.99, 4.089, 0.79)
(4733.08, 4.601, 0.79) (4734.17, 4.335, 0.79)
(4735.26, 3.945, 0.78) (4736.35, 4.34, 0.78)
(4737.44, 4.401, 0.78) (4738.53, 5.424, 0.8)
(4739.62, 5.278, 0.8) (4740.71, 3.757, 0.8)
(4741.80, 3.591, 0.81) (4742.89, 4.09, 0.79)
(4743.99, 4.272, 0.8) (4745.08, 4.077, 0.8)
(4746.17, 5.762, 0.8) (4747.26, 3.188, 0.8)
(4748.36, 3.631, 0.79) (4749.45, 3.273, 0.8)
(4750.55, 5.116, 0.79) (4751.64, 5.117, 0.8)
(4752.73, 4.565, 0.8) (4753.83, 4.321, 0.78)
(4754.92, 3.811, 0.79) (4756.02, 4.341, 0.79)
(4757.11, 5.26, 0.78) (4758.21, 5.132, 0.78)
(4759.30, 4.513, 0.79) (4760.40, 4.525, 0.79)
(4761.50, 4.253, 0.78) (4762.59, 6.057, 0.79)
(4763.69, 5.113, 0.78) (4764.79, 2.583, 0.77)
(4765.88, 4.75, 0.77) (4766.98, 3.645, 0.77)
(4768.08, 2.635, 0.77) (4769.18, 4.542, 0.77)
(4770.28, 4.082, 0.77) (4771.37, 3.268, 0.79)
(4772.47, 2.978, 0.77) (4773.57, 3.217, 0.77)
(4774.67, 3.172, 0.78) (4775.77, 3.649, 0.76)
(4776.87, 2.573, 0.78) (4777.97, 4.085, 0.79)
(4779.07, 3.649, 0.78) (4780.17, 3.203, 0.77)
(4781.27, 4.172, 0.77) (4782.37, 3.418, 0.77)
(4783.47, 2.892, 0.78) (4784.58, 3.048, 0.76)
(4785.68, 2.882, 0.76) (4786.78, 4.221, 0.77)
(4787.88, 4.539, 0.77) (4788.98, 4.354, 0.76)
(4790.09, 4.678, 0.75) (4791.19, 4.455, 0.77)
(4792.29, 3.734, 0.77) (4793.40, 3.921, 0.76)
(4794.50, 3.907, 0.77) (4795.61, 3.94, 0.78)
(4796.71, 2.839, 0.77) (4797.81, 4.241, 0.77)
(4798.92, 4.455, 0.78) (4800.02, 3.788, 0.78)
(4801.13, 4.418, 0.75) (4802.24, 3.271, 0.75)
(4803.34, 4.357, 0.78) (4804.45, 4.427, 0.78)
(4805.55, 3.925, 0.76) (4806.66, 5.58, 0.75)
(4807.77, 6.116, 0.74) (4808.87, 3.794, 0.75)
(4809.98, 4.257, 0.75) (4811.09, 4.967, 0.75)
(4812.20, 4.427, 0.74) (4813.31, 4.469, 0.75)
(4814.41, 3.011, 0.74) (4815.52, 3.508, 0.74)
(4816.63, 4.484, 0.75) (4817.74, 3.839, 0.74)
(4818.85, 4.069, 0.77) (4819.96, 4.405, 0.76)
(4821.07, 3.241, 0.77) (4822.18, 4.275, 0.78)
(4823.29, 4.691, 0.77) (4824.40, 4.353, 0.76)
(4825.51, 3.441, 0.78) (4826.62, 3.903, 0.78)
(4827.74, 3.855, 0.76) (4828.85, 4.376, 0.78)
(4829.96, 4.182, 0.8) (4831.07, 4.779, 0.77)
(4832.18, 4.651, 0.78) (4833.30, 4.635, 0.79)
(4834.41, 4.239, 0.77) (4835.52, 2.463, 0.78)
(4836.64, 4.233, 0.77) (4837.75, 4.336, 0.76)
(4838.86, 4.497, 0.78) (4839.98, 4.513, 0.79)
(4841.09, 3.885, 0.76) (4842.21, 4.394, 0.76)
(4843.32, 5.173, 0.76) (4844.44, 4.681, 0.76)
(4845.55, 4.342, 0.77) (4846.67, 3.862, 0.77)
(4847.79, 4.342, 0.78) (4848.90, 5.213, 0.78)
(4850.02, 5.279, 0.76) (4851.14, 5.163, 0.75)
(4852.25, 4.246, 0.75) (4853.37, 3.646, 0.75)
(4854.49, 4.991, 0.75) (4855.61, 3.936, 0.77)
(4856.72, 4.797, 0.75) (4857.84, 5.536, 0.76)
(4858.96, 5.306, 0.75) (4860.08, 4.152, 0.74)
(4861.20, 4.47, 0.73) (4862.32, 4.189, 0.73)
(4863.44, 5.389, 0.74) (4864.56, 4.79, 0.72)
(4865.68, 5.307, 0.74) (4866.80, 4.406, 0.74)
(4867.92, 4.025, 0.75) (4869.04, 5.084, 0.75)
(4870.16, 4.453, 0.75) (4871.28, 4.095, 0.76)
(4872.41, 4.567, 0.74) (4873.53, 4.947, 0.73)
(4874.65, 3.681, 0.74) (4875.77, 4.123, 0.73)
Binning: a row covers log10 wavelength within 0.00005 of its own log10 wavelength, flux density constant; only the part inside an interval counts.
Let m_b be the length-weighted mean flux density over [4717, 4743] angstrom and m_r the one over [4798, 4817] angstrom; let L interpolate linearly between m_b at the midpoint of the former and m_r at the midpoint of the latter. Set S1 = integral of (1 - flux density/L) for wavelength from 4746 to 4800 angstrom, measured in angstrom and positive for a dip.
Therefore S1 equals 5.74 angstrom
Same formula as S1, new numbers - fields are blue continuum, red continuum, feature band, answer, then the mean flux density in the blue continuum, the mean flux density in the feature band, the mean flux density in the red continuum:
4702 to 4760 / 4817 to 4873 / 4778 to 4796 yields 2.67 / 4.55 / 3.82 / 4.41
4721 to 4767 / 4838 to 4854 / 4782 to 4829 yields 4.51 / 4.47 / 4.06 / 4.51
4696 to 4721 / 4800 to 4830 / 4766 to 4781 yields 3.03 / 4.64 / 3.49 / 4.2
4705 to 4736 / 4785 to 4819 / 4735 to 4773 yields 1.78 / 4.72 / 4.28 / 4.15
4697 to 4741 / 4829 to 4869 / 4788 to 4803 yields 1.78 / 4.61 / 4.02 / 4.52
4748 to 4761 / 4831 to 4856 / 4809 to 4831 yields 1.62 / 4.48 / 4.1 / 4.41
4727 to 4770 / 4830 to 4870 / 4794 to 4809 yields 0.79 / 4.39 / 4.23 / 4.54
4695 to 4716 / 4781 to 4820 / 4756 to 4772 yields -0.23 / 4.51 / 4.31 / 4.07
